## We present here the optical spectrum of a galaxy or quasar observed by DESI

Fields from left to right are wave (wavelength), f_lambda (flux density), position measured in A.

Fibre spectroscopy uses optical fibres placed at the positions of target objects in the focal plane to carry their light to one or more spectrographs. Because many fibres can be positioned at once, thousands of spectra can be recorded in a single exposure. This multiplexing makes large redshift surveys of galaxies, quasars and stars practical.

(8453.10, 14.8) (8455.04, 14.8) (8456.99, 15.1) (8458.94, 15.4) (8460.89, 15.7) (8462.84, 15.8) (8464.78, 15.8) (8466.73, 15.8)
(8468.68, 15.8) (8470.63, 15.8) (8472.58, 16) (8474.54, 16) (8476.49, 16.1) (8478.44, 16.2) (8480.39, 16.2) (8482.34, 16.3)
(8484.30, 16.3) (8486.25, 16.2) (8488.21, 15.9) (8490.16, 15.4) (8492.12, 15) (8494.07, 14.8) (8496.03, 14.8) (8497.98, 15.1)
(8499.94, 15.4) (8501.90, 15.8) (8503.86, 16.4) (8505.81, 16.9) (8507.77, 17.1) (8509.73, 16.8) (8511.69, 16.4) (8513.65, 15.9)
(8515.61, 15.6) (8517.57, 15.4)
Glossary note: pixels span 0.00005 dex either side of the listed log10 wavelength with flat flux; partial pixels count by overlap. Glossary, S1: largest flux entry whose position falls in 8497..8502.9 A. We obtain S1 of 15.8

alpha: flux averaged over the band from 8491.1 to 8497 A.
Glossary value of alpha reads 14.9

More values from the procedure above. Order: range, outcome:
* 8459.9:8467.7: 15.8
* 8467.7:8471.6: 15.8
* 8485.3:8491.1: 15.8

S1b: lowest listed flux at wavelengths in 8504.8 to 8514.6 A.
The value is 15.9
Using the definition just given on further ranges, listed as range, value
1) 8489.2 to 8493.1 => 15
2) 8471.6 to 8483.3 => 16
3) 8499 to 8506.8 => 15.4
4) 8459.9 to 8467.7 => 15.7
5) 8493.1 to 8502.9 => 14.8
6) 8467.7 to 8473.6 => 15.8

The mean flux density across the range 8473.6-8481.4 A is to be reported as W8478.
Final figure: 16.1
